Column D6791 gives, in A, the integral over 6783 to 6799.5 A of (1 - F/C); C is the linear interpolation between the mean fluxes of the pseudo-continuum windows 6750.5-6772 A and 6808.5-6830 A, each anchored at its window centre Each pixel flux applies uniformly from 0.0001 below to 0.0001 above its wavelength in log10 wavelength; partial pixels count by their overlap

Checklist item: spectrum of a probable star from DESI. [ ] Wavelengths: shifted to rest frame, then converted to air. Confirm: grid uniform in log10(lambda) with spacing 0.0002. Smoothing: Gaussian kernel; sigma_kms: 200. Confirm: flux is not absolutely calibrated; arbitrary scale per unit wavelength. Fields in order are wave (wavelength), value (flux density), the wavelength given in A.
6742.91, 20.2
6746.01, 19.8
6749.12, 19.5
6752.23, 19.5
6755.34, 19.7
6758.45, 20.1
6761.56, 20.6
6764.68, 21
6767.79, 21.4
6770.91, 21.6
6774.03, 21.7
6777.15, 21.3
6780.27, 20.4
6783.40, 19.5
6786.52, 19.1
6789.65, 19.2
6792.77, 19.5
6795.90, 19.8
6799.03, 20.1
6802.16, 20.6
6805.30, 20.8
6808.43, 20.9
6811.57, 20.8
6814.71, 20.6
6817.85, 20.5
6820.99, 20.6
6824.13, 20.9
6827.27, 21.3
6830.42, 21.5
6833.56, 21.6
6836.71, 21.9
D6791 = 0.9 A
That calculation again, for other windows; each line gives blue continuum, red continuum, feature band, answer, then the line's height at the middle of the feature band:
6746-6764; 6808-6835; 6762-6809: -0.1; 20.4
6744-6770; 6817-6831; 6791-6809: 0.4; 20.7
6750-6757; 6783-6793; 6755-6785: -2.0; 19.5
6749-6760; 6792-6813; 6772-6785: -0.5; 20.1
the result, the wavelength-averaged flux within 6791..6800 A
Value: 19.8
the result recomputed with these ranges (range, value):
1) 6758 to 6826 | 20.5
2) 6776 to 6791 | 19.9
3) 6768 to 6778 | 21.5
